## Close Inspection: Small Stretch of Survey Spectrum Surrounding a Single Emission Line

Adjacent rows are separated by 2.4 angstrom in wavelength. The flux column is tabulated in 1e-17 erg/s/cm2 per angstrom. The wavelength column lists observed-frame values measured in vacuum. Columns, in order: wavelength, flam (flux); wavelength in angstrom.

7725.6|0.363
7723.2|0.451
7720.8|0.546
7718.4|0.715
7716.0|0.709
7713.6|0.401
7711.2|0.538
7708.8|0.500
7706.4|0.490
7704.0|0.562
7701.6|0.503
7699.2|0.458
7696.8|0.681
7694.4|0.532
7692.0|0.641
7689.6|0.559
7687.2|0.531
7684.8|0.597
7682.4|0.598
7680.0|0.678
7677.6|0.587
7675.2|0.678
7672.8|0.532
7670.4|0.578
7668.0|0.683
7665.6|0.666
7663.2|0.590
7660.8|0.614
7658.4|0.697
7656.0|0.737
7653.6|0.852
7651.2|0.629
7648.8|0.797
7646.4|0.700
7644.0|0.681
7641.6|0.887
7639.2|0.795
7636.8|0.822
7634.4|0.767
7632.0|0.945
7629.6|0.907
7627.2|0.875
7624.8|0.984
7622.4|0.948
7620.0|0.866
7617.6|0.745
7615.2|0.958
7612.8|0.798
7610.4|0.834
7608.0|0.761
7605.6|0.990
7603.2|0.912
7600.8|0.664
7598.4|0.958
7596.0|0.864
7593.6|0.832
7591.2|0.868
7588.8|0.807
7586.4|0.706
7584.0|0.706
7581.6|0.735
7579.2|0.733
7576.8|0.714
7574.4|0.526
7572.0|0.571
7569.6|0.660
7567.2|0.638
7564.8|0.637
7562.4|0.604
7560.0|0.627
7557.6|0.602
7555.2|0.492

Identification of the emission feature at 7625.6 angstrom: Mg II 2798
